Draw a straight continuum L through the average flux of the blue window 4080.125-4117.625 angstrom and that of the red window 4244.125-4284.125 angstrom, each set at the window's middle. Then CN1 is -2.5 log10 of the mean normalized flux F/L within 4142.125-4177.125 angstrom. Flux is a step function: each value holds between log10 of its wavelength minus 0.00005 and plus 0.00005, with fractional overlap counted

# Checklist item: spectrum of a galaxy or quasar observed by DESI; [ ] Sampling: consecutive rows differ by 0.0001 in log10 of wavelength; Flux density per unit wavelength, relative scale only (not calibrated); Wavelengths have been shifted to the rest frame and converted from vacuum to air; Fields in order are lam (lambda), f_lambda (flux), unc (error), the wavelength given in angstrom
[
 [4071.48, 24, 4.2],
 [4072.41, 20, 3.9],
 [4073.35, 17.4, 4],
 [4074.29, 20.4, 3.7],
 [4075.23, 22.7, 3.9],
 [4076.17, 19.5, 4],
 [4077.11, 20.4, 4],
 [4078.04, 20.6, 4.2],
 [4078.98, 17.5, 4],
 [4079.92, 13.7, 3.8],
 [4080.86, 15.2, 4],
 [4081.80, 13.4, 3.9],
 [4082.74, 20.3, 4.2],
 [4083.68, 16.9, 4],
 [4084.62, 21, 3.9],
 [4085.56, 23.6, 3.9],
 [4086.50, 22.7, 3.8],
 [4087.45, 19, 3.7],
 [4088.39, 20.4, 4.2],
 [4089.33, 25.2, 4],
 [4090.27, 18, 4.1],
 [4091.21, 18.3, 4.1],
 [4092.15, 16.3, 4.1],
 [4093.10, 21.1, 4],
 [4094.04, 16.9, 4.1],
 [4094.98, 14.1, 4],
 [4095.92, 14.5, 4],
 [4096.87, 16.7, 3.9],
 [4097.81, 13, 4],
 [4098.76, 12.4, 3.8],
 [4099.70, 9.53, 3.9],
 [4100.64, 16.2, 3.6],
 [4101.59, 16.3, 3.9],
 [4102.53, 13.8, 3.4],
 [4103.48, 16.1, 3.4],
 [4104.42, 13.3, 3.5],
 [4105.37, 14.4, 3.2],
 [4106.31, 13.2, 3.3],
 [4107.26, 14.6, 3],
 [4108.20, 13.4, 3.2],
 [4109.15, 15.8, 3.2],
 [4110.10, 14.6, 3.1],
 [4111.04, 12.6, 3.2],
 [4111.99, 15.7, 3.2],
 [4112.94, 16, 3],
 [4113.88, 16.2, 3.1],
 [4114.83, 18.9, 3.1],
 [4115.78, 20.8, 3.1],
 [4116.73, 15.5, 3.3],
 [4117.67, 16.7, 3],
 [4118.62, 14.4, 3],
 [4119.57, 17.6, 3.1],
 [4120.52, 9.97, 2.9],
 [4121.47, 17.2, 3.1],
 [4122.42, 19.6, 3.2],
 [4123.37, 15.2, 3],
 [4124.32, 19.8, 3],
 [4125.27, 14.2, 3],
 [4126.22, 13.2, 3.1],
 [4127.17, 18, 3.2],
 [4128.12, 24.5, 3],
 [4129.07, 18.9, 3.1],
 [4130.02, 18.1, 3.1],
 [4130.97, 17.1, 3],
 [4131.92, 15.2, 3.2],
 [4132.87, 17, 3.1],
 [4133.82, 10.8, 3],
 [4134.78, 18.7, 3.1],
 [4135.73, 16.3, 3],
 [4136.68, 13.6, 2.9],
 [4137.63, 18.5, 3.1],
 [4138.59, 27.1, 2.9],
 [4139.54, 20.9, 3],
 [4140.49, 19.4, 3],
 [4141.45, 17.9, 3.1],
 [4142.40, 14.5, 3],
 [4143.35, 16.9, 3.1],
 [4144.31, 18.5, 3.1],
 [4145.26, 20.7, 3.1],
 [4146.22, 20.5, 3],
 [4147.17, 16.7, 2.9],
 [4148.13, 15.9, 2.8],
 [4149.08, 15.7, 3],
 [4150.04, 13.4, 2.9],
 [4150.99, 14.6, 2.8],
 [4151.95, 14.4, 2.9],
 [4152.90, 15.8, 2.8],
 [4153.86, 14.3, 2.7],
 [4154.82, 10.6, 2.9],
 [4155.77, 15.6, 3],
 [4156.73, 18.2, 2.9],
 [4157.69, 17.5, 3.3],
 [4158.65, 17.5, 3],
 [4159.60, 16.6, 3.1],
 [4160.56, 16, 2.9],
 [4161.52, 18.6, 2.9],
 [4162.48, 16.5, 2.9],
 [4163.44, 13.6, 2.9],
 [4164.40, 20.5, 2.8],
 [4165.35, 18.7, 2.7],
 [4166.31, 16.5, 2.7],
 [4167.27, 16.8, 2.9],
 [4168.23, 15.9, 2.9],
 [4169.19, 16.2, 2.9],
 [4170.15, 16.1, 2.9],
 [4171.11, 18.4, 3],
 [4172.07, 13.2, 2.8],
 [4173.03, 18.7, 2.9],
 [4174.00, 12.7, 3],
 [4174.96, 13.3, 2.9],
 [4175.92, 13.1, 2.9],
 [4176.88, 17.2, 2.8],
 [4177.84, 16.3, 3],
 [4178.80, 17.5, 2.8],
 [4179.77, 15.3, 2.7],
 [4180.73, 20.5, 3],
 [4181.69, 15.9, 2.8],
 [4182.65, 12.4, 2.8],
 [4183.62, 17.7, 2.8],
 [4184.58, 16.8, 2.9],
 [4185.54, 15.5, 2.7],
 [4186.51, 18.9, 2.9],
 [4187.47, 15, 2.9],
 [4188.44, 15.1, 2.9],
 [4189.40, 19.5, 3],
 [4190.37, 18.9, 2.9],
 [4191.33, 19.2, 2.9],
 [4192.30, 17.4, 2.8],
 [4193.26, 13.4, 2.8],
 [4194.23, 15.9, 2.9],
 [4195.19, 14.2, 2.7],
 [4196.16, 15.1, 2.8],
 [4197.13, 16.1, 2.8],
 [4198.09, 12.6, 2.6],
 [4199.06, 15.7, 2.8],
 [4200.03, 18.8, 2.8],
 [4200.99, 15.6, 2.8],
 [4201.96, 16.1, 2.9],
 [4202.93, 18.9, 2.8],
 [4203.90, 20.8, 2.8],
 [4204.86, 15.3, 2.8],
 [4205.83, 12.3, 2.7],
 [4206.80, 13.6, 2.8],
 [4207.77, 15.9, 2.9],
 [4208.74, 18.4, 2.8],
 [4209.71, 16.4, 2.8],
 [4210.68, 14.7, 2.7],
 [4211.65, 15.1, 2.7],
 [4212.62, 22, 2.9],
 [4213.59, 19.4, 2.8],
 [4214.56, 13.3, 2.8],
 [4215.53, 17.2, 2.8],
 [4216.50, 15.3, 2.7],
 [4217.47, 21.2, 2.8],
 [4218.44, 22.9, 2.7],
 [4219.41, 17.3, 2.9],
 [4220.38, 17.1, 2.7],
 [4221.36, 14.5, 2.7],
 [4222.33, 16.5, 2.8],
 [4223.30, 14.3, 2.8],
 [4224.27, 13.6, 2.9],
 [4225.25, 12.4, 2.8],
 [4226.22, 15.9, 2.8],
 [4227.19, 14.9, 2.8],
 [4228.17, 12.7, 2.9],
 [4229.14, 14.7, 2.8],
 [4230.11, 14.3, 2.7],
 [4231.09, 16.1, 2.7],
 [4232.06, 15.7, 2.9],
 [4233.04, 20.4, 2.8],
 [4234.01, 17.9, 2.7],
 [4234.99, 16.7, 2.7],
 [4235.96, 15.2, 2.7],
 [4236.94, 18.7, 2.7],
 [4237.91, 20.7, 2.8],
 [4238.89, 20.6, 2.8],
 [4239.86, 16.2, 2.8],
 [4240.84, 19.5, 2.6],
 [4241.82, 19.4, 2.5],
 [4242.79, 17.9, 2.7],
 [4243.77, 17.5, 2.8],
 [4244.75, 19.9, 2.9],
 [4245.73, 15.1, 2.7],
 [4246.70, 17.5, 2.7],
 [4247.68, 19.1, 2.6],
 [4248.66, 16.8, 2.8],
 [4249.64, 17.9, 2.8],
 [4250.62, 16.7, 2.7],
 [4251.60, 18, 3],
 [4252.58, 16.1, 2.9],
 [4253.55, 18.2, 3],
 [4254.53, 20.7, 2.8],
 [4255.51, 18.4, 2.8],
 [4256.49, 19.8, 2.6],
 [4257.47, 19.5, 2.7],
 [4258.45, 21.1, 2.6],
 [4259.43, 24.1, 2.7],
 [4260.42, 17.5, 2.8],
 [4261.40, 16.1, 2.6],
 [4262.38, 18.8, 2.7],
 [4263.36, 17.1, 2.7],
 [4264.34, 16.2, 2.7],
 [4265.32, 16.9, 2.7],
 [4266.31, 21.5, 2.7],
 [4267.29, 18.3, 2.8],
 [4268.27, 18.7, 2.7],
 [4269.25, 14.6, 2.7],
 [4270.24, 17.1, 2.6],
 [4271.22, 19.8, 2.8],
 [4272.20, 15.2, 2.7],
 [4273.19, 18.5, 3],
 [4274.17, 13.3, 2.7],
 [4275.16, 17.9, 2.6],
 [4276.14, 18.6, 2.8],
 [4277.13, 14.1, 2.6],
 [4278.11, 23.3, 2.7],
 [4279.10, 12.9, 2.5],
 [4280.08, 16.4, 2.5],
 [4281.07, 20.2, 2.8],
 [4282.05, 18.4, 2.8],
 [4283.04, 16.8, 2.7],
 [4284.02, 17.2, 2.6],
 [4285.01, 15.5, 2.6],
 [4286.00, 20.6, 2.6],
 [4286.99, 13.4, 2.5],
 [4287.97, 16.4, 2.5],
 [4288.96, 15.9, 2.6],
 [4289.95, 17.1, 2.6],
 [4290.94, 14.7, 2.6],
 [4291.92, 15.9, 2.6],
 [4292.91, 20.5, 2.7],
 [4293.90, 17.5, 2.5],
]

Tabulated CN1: 0.05 mag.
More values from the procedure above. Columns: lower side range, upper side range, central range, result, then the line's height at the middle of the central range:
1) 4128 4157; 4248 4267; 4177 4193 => 0.04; 17.6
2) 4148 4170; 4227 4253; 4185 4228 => 0.03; 16.8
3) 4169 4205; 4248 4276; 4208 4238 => 0.04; 17.1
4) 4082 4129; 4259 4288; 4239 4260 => -0.07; 17.4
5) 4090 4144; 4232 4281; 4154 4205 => 0.04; 17.1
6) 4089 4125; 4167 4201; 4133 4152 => -0.09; 16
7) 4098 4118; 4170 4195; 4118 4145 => -0.12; 15.4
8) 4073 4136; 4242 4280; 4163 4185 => 0.07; 17.3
